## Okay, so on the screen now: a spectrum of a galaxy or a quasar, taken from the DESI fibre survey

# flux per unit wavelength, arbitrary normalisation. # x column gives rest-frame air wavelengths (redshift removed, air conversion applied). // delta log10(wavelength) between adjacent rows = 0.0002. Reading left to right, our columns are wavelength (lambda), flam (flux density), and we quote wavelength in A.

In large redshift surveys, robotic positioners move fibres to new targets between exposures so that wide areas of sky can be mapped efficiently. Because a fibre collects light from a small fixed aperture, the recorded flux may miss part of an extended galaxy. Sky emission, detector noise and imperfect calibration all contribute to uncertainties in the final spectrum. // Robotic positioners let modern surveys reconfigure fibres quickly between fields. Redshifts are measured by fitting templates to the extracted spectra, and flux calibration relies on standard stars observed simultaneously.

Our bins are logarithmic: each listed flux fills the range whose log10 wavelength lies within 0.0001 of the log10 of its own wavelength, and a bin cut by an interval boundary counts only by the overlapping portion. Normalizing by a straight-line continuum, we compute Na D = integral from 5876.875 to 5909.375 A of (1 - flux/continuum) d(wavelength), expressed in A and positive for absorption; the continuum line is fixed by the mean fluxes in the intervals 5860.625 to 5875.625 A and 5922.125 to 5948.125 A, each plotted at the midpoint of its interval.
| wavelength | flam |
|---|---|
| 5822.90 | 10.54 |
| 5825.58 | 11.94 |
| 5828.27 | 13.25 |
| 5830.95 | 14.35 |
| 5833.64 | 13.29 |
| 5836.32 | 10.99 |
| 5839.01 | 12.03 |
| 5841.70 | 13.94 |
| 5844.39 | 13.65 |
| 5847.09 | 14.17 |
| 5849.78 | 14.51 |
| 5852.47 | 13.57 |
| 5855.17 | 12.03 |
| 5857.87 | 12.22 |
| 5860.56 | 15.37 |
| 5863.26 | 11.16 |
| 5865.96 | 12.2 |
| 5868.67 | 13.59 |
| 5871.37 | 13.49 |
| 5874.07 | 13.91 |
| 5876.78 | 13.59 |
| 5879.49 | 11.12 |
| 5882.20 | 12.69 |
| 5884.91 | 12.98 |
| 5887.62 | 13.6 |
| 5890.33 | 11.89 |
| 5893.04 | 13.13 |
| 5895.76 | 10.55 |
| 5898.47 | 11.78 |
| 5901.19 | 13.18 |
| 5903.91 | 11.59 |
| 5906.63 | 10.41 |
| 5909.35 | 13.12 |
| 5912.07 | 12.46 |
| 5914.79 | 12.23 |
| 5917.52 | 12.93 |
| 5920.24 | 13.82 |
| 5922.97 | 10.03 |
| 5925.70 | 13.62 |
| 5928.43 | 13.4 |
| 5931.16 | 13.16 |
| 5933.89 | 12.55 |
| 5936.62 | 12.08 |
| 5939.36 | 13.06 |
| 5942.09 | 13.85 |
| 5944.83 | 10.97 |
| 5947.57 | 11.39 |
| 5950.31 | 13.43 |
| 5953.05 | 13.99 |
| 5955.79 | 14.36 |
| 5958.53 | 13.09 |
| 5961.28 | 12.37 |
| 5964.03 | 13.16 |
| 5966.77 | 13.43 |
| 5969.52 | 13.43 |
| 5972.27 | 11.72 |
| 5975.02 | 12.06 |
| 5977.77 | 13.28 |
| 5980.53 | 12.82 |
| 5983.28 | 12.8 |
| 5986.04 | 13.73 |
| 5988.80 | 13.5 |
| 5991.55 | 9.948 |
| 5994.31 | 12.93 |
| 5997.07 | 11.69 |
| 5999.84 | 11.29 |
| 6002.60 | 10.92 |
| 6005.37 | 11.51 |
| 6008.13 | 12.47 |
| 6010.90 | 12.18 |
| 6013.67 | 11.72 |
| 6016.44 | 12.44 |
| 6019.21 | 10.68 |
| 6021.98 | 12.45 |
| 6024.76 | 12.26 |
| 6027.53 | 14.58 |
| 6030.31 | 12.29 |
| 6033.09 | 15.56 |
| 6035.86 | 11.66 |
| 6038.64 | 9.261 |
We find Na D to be 1.7 A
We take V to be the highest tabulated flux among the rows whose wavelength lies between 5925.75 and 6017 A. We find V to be 14.36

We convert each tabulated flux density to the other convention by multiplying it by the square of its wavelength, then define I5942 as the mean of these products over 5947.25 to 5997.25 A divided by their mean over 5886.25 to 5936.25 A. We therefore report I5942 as 1.06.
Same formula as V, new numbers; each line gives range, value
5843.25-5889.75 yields 15.37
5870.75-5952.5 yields 13.91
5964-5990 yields 13.73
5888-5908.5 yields 13.18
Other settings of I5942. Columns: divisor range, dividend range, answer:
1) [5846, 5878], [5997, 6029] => 0.95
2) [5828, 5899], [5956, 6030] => 1.00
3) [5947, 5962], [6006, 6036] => 0.97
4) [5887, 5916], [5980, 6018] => 1.03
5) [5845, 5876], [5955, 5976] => 1.01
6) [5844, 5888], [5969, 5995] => 1.00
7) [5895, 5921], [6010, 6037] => 1.07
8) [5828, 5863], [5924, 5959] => 1.01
